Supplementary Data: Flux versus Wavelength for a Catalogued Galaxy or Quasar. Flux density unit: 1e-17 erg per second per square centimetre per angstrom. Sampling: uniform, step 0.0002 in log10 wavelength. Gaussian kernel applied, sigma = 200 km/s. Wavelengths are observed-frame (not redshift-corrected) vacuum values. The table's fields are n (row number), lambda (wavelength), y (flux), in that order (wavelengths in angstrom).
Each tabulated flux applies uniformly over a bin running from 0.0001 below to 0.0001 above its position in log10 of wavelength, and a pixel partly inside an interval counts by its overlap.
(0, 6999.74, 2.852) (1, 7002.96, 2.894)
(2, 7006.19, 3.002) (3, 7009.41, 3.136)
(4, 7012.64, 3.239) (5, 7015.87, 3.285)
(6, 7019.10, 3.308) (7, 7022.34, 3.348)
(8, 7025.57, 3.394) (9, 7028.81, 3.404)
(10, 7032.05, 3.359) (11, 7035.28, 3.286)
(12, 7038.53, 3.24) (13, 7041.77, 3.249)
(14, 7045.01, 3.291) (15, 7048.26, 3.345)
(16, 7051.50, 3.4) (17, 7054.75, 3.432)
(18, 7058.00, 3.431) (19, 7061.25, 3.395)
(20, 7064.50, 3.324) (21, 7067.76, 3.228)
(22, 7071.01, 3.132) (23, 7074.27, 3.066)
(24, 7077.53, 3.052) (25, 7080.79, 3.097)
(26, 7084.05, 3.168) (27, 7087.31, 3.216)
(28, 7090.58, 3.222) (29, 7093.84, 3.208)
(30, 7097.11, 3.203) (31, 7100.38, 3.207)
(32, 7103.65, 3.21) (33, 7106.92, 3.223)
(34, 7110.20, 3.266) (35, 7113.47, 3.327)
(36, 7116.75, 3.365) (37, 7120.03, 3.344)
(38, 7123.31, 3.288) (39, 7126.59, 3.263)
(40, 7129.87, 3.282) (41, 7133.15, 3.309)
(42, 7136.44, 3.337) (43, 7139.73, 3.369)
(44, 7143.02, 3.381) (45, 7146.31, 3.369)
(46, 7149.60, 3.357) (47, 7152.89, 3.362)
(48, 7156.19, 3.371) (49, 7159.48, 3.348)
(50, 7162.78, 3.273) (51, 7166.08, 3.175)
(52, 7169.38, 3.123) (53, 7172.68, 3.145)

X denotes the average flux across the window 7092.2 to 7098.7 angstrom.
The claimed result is 3.21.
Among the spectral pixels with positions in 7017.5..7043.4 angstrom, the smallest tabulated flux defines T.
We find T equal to 3.24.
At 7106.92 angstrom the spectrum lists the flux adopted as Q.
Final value 3.223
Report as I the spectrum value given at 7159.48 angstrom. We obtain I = 3.348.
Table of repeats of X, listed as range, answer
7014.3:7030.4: 3.35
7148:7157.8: 3.36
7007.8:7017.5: 3.22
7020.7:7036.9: 3.36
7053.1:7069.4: 3.36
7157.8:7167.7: 3.27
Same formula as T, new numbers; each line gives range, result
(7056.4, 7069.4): 3.228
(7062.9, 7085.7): 3.052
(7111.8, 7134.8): 3.263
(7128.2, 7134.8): 3.282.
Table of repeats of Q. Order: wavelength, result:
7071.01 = 3.132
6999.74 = 2.852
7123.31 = 3.288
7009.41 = 3.136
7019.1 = 3.308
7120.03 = 3.344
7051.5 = 3.4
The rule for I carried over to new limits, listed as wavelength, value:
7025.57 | 3.394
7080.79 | 3.097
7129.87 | 3.282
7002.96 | 2.894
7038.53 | 3.24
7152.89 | 3.362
